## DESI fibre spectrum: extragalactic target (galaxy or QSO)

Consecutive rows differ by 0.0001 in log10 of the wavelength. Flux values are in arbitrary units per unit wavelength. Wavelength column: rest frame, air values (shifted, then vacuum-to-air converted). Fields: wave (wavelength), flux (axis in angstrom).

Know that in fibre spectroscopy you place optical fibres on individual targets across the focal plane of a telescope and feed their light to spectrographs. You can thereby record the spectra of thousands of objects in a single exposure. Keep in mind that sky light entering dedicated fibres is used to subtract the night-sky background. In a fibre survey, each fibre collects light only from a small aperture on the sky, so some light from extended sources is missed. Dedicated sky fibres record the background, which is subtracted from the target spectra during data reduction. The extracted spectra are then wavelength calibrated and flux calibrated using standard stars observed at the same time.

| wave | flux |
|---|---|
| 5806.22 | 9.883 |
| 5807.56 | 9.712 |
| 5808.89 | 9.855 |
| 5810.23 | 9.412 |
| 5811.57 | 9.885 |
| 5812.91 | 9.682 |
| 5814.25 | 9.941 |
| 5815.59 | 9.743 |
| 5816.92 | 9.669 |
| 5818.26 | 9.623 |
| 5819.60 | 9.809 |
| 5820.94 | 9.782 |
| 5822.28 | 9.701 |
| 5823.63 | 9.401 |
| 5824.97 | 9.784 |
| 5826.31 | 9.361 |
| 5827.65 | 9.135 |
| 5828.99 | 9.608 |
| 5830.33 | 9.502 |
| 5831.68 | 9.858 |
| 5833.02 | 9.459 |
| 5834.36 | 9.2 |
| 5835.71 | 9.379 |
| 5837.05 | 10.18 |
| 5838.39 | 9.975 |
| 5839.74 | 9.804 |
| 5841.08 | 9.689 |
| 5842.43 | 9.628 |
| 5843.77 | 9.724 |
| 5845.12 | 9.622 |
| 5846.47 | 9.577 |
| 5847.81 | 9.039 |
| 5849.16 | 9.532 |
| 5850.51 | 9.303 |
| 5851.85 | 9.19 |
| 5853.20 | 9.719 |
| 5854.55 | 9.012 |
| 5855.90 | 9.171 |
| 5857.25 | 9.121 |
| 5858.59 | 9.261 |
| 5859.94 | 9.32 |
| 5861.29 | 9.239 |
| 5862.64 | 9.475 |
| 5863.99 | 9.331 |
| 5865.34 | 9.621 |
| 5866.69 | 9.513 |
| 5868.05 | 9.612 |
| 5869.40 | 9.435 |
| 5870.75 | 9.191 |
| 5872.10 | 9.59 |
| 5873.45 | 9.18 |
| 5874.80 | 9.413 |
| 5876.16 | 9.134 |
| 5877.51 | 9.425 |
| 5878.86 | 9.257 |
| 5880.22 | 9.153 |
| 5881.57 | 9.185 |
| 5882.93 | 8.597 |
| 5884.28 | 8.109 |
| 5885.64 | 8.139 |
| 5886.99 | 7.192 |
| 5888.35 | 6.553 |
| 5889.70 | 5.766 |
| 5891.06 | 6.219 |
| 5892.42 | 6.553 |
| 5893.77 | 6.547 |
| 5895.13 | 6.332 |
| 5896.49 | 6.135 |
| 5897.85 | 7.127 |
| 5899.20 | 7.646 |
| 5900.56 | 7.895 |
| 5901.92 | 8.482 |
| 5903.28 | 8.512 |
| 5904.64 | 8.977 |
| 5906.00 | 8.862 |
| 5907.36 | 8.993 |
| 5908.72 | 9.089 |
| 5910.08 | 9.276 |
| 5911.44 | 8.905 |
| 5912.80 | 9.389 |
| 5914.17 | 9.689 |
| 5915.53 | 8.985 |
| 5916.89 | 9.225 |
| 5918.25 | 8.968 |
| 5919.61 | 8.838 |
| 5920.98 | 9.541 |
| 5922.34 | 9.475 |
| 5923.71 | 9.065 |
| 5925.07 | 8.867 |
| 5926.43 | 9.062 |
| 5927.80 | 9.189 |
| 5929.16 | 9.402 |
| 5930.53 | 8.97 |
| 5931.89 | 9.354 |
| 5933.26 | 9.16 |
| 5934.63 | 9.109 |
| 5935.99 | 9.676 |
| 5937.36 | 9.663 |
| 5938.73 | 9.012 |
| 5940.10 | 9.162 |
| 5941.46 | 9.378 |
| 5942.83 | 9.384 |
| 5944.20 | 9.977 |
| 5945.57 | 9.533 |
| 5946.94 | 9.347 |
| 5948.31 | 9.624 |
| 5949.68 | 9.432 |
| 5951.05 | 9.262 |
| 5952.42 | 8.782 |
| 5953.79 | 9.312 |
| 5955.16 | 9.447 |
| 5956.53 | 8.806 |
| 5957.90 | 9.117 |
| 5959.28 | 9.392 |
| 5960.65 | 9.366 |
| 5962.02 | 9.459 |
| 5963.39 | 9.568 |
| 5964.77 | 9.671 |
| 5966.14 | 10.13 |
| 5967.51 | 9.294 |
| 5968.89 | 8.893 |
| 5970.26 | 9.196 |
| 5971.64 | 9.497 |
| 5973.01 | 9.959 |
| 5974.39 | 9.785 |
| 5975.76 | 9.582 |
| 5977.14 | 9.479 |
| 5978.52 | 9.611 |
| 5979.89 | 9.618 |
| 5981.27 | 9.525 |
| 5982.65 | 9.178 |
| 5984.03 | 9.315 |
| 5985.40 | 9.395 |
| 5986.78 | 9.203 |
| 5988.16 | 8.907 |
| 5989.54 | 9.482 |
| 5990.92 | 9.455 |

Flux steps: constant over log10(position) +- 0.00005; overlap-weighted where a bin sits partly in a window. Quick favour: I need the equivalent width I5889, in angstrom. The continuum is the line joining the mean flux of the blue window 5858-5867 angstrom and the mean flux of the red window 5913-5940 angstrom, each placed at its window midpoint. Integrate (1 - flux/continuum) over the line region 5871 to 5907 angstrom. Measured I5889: 5.03 angstrom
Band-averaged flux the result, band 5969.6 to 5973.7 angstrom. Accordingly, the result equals 9.55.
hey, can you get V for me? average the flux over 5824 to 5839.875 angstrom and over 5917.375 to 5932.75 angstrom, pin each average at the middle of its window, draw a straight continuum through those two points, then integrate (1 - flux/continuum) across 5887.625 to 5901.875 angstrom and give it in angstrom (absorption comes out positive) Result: 3.89 angstrom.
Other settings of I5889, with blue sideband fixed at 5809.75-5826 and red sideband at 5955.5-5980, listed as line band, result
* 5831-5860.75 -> 0.5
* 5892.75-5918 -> 3.3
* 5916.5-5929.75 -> 0.5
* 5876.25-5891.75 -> 2.6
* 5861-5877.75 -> 0.4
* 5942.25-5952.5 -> 0.0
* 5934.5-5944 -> 0.1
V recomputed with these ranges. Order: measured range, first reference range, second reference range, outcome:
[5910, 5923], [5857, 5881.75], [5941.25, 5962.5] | 0.2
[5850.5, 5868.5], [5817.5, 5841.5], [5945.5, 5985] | 0.4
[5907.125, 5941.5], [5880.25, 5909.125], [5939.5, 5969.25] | -2.8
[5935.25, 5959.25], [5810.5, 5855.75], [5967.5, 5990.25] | 0.2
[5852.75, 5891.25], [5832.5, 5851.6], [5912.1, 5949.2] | 2.6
